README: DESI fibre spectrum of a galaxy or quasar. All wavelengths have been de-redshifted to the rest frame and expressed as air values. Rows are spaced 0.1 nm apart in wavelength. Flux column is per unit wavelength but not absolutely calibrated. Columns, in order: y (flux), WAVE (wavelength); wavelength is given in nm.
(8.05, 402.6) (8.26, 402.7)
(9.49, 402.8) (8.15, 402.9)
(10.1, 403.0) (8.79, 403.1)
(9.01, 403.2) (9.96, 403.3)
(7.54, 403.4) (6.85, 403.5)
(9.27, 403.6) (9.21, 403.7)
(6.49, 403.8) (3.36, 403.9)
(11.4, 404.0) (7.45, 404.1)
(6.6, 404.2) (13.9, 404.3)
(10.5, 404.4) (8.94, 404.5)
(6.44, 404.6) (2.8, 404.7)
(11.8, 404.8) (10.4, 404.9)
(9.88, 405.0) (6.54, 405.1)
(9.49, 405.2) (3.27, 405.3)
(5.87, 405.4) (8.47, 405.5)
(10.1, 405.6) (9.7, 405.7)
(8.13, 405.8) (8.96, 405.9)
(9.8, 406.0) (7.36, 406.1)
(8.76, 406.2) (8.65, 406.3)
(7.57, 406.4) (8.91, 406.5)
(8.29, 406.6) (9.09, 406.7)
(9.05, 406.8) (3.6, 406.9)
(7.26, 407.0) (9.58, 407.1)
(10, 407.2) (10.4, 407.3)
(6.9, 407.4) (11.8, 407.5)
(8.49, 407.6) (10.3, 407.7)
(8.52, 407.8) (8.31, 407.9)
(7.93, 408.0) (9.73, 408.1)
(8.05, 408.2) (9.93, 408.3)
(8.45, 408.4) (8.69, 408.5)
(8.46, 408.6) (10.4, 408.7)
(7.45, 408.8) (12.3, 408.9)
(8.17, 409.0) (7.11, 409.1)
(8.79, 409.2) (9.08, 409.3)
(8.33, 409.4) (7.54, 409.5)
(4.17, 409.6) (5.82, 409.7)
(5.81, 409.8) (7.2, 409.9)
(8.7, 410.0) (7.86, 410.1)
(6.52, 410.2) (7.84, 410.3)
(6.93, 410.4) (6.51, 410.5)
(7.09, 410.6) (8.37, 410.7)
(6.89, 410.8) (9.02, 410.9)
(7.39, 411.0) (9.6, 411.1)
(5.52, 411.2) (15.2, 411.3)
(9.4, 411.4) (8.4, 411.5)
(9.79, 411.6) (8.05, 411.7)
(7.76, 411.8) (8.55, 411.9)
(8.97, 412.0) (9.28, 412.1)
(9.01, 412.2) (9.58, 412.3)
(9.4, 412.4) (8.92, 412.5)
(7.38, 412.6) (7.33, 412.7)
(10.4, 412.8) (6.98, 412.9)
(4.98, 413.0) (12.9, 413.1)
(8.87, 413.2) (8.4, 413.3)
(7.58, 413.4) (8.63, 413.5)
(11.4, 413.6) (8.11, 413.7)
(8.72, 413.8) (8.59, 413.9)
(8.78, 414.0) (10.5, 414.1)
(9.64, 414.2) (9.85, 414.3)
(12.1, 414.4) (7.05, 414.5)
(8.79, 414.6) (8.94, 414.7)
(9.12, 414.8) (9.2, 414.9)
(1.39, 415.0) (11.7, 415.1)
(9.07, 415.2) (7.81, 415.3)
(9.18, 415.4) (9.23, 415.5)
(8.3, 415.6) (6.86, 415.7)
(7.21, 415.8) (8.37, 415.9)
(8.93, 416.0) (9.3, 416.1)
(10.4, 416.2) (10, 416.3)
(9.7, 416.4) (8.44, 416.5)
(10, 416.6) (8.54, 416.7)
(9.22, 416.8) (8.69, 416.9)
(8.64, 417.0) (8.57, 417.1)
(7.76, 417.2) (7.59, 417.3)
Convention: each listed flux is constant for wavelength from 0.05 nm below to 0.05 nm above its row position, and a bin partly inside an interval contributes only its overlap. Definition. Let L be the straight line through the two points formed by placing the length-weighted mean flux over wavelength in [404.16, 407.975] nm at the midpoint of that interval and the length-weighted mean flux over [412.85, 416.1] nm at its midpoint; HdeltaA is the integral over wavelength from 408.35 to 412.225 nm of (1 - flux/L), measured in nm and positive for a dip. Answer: 0.18 nm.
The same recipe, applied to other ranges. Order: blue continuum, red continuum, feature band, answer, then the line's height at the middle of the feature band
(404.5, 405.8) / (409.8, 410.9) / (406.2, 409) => -0.41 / 7.69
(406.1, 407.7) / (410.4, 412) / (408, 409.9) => 0.07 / 8.52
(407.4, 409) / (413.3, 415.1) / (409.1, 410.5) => 0.28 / 9.05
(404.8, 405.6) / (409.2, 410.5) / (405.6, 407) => -0.08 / 7.89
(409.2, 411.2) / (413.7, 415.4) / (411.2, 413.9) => -0.26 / 8.16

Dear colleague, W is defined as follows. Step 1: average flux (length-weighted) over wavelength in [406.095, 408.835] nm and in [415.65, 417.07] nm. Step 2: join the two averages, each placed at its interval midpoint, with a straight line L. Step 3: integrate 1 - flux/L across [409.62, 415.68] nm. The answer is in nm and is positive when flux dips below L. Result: 0.217 nm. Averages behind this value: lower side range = 8.67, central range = 8.48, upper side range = 8.87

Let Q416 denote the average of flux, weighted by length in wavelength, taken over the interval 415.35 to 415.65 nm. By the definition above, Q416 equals 8.9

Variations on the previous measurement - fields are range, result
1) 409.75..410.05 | 7.24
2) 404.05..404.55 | 9.48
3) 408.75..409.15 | 8.76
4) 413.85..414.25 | 9.38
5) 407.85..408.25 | 8.5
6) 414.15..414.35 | 9.75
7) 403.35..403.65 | 7.89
